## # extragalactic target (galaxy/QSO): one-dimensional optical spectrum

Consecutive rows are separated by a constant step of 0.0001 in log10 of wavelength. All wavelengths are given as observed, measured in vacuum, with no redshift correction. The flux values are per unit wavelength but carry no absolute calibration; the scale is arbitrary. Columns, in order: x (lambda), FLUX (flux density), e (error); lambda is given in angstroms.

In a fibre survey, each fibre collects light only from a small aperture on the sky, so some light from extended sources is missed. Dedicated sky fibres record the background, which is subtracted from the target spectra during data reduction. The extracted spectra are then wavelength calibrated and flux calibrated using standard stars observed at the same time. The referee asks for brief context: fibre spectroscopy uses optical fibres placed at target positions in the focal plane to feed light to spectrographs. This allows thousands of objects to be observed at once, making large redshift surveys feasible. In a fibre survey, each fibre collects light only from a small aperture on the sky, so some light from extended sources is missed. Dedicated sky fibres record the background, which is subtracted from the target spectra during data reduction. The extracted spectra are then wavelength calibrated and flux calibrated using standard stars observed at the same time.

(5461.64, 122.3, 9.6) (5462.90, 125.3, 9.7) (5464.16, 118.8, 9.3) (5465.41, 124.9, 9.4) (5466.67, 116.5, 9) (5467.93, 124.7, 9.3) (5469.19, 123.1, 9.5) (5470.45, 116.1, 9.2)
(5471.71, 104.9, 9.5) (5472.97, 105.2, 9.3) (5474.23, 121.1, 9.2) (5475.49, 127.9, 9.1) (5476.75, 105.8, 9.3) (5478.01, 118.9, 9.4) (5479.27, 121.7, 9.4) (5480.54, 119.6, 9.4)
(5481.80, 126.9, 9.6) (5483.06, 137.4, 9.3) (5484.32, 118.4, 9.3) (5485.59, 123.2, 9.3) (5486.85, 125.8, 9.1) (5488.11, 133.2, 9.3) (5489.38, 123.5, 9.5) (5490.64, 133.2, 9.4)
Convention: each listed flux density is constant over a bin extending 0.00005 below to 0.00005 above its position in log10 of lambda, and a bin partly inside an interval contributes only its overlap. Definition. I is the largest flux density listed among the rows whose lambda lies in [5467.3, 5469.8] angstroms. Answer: 124.7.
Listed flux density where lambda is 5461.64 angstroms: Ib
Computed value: 122.3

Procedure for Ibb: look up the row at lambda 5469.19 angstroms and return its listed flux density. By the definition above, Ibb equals 123.1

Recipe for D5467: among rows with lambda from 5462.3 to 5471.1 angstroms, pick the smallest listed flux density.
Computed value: 116.1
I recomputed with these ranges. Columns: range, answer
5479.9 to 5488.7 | 137.4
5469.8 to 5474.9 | 121.1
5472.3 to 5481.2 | 127.9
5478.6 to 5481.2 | 121.7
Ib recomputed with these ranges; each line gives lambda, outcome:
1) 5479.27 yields 121.7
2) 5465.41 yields 124.9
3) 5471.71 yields 104.9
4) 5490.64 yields 133.2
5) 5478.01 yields 118.9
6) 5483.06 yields 137.4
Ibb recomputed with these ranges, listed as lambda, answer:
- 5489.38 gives 123.5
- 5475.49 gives 127.9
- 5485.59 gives 123.2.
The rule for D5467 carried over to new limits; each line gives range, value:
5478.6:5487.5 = 118.4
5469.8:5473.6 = 104.9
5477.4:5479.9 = 118.9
